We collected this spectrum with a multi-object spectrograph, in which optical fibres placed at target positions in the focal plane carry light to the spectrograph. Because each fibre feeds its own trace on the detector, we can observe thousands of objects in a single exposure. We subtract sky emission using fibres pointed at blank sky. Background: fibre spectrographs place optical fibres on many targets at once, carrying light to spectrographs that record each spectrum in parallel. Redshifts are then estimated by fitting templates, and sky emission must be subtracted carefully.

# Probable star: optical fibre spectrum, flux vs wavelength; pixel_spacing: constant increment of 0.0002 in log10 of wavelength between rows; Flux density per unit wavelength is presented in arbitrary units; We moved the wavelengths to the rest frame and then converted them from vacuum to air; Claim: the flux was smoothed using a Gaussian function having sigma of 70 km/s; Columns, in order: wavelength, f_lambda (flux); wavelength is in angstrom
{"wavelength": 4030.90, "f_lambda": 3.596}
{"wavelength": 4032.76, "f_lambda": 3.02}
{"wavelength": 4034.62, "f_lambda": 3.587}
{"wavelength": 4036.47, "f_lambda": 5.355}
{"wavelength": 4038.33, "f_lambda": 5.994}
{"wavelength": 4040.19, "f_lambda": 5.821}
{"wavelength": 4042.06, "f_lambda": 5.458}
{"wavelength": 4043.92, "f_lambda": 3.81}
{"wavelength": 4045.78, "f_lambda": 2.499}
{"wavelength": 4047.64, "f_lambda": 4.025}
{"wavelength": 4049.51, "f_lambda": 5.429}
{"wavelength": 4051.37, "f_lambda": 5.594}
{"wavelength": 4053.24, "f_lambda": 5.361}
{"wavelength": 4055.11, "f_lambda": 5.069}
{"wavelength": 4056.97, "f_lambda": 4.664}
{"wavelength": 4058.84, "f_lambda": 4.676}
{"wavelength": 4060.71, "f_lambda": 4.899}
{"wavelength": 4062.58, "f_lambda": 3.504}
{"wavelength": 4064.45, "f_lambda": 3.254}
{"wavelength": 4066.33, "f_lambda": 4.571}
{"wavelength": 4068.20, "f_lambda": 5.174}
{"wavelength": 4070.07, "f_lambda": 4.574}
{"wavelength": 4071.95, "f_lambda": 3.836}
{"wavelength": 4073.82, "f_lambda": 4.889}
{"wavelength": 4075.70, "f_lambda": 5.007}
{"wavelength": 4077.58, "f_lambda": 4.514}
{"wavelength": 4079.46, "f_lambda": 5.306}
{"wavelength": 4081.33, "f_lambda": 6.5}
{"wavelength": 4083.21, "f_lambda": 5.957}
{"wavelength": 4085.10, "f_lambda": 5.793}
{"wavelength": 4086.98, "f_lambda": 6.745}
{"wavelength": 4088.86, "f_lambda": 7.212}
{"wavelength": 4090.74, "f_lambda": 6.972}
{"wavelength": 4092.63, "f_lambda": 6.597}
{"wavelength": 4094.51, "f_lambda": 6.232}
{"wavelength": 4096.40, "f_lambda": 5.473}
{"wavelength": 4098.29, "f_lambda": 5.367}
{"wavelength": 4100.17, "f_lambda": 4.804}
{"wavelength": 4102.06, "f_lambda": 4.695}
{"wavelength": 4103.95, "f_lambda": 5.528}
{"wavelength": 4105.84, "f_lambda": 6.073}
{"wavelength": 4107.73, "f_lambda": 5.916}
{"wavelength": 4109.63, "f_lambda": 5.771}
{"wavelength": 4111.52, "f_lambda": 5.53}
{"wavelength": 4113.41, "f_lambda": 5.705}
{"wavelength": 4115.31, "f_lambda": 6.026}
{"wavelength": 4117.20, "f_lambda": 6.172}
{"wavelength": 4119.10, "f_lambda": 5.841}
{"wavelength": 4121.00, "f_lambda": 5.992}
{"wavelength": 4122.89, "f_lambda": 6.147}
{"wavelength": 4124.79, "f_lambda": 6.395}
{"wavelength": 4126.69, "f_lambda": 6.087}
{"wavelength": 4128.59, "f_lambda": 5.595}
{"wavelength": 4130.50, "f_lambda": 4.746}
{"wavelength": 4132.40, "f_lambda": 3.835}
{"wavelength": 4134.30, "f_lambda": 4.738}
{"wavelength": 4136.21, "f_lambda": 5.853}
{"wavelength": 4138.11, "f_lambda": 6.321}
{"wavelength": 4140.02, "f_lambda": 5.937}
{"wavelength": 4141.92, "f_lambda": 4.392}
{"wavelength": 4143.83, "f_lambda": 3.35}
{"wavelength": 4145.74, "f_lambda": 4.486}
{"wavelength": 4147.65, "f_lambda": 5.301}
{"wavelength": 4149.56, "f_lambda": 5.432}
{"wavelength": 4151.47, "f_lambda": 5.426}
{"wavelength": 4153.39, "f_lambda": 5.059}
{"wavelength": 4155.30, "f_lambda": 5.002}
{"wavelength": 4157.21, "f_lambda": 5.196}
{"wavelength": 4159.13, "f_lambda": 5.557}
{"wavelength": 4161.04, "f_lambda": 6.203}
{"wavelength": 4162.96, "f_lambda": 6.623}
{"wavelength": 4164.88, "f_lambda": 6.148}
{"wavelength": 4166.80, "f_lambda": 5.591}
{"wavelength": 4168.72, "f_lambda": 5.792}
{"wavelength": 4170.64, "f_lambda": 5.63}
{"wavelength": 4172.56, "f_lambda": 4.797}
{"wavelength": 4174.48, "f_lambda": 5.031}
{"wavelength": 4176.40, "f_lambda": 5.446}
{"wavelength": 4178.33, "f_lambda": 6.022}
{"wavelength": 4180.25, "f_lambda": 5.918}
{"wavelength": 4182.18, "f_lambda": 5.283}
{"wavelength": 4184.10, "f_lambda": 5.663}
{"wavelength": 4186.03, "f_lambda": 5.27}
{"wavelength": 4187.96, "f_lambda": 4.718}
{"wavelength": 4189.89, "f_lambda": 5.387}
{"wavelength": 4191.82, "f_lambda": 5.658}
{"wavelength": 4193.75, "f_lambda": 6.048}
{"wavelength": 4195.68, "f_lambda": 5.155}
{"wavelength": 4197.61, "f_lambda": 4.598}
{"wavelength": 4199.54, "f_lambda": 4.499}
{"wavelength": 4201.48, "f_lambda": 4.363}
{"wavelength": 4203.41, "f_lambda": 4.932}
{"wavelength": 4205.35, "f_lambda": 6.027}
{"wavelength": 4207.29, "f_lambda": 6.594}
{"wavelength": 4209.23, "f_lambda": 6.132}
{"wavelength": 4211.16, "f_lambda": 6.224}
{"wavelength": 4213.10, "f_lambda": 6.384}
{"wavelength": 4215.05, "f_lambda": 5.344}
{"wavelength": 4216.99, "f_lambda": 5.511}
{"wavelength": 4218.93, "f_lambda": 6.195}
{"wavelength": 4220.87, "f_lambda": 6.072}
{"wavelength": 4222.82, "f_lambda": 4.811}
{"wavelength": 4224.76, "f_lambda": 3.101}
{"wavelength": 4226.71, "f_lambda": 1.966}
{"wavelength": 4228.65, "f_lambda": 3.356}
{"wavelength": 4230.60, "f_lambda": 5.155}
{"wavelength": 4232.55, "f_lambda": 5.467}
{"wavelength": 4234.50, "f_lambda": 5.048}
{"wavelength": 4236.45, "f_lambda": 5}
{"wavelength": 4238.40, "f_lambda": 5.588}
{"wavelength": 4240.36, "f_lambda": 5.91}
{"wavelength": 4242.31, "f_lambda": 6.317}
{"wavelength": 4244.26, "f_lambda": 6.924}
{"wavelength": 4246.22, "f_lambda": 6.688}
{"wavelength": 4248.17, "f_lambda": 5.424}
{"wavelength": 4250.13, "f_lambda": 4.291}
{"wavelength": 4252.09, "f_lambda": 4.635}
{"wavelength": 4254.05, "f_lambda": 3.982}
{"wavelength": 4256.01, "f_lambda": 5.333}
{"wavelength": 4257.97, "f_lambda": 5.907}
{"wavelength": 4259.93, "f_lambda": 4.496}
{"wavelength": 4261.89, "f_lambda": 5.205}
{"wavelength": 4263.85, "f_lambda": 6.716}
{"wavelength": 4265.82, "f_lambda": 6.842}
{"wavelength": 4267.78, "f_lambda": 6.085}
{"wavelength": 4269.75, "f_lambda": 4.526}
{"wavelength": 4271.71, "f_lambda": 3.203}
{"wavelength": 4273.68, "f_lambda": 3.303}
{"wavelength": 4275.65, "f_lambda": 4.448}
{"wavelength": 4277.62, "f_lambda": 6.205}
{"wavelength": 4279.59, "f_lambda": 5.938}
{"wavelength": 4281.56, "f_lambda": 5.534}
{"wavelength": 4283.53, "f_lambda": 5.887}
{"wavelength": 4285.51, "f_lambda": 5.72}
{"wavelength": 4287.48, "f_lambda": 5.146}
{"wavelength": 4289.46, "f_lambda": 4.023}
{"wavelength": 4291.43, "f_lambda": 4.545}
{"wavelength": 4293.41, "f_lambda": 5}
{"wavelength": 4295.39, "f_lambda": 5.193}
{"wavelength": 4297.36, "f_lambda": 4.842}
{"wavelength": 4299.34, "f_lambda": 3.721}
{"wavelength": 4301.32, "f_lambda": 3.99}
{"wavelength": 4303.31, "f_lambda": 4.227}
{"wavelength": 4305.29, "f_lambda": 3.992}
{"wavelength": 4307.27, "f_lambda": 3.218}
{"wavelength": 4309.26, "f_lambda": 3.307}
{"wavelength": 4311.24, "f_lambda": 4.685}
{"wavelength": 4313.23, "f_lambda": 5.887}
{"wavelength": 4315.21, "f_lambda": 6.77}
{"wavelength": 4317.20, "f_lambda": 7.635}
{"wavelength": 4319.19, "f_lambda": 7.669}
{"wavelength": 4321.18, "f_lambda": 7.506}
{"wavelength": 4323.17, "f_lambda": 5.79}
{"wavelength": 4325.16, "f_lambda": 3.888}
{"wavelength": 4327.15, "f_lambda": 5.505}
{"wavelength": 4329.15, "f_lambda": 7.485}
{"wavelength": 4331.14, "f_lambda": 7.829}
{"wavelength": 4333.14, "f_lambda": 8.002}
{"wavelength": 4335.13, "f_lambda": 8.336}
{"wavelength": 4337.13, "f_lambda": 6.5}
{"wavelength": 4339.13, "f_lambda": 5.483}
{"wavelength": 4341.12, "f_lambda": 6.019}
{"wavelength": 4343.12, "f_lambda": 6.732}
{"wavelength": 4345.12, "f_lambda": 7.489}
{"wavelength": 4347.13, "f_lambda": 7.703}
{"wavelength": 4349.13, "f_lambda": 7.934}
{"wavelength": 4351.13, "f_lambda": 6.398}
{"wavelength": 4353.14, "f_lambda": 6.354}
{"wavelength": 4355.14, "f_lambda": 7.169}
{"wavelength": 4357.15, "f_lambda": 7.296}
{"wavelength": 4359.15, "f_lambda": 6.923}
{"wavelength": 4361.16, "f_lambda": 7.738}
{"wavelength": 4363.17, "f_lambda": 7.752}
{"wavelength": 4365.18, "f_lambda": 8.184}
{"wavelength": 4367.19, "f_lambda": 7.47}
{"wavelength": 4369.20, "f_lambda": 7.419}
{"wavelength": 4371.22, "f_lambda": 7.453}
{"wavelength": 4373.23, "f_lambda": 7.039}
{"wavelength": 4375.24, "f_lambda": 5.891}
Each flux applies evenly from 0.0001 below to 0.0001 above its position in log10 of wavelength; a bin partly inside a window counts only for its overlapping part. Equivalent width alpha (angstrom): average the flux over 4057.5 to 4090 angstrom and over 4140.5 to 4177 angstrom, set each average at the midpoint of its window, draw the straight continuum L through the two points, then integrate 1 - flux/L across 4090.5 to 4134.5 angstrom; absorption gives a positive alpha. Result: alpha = -4.1 angstrom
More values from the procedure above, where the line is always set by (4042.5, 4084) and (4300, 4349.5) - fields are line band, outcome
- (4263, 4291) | 2.9 angstrom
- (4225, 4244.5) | 2.4 angstrom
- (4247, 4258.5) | 1.6 angstrom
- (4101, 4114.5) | -1.8 angstrom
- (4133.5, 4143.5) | -0.4 angstrom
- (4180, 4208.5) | 0.4 angstrom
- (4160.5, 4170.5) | -1.5 angstrom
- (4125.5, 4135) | 0.0 angstrom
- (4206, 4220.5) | -1.5 angstrom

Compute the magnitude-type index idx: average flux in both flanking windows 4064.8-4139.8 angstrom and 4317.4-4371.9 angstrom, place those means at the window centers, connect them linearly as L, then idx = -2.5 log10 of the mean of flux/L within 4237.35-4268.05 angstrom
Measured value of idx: 0.15 mag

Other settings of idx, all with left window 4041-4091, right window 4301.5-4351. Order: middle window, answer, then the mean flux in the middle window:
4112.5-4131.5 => -0.12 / 5.86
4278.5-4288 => 0.06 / 5.68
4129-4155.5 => 0.07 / 5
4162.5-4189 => -0.01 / 5.54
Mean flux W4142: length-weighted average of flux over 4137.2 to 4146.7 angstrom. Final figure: 4.89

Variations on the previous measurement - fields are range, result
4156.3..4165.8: 5.95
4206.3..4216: 6.13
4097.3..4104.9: 5.1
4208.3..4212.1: 6.19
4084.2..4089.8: 6.6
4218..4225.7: 5.05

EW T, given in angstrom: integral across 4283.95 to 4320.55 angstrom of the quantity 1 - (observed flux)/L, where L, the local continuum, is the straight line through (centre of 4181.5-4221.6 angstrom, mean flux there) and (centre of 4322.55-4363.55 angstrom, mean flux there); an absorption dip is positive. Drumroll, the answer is 8.3 angstrom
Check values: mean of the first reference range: 5.53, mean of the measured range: 5.02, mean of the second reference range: 6.87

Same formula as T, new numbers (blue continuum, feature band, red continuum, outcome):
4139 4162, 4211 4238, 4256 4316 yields 0.4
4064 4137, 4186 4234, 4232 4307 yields 1.0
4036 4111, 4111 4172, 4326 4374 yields 2.1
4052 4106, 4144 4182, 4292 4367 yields 0.9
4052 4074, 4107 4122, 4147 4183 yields -2.4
